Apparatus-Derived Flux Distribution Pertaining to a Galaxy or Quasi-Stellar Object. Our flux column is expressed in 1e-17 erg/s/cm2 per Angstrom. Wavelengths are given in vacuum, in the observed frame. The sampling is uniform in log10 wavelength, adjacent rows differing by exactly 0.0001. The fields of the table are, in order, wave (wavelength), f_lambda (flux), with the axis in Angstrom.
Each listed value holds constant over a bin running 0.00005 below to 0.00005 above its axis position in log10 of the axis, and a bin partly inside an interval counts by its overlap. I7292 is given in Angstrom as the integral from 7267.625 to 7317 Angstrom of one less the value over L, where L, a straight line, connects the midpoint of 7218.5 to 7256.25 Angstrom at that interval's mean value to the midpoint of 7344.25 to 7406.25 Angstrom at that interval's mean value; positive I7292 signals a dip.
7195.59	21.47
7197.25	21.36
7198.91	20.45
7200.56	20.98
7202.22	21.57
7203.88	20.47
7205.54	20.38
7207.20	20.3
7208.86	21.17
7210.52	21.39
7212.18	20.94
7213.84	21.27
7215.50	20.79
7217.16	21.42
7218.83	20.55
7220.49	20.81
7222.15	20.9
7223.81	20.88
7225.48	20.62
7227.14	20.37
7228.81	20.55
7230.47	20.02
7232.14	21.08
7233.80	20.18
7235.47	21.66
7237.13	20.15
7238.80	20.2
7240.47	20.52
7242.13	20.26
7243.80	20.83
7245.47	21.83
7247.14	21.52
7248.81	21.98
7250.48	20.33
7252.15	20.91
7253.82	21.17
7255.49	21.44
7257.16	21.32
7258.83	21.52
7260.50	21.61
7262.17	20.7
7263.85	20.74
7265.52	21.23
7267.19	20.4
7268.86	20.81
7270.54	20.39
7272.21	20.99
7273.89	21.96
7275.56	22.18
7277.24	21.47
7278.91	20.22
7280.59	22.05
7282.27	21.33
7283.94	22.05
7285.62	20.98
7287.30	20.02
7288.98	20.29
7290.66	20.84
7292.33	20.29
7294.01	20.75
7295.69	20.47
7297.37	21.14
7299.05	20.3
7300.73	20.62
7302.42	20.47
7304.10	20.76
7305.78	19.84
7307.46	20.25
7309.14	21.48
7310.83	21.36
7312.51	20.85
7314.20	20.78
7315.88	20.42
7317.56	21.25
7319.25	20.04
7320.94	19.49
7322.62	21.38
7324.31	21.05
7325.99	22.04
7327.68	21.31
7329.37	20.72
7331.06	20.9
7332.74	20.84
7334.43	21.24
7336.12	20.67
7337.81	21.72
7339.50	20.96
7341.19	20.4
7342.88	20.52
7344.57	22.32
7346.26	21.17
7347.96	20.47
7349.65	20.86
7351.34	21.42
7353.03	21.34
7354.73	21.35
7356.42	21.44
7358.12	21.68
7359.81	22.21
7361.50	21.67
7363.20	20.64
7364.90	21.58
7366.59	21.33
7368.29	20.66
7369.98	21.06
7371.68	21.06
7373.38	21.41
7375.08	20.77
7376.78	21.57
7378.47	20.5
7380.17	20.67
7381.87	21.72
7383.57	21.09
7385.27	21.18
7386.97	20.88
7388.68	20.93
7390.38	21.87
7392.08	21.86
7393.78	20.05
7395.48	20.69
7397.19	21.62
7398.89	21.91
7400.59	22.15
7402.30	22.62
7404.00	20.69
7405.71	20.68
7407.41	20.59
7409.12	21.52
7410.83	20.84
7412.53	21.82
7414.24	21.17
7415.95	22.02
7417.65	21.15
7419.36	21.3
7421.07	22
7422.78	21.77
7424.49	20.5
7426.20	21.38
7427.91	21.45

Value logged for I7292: 0.3 Angstrom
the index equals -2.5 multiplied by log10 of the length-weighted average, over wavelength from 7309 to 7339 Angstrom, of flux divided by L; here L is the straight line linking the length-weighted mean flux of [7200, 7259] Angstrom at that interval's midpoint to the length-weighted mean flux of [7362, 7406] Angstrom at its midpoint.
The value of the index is 0.01 mag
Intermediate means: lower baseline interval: 20.9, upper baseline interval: 21.2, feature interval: 21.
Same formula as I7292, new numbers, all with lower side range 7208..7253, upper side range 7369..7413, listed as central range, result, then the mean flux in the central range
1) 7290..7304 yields 0.3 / 20.6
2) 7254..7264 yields -0.2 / 21.2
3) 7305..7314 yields 0.1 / 20.8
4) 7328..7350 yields 0.1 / 21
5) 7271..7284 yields -0.3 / 21.5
